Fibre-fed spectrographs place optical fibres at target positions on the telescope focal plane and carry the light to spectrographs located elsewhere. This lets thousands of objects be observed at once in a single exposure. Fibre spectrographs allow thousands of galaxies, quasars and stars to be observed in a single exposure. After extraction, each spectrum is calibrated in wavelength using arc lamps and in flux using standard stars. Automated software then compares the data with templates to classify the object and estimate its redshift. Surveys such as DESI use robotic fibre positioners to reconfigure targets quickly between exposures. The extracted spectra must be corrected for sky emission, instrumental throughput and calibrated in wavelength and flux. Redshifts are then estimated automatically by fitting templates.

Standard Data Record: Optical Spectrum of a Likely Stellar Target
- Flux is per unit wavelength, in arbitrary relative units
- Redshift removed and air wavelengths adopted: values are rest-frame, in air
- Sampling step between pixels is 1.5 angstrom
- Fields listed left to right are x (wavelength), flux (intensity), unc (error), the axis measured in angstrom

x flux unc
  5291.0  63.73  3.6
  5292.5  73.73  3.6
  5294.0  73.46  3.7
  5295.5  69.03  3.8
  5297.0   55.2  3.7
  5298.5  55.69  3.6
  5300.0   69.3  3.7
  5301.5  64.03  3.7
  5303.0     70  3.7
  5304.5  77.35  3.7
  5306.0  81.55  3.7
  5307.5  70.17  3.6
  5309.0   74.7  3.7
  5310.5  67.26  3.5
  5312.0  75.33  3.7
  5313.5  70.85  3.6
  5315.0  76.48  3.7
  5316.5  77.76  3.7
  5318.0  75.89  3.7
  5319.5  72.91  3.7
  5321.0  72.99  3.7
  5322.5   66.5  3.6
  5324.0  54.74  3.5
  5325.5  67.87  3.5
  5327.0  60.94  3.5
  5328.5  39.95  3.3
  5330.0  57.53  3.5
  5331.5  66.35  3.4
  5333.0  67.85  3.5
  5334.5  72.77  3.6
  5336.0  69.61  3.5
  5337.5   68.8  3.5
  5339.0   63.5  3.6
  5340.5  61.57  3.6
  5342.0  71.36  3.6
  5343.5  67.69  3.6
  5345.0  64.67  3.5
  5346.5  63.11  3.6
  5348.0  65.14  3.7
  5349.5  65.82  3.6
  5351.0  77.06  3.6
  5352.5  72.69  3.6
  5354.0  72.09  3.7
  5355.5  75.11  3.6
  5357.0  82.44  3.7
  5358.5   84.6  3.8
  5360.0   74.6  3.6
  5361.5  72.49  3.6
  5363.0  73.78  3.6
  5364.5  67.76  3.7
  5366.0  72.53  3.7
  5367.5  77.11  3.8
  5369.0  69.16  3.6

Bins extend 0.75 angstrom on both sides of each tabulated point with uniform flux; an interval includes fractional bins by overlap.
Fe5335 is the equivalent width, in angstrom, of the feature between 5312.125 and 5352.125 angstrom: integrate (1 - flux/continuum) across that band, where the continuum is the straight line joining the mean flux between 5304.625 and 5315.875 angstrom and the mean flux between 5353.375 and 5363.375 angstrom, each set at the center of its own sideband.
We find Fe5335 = 4.3 angstrom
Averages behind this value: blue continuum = 74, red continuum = 76.6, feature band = 67.1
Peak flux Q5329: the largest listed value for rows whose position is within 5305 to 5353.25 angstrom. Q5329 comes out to 81.55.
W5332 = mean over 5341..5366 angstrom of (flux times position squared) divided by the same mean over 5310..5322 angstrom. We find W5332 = 0.99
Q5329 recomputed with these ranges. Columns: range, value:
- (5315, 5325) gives 77.76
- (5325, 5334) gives 67.87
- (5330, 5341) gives 72.77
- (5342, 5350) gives 71.36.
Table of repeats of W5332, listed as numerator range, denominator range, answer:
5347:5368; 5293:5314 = 1.08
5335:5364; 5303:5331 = 1.04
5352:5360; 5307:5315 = 1.09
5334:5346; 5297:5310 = 0.98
